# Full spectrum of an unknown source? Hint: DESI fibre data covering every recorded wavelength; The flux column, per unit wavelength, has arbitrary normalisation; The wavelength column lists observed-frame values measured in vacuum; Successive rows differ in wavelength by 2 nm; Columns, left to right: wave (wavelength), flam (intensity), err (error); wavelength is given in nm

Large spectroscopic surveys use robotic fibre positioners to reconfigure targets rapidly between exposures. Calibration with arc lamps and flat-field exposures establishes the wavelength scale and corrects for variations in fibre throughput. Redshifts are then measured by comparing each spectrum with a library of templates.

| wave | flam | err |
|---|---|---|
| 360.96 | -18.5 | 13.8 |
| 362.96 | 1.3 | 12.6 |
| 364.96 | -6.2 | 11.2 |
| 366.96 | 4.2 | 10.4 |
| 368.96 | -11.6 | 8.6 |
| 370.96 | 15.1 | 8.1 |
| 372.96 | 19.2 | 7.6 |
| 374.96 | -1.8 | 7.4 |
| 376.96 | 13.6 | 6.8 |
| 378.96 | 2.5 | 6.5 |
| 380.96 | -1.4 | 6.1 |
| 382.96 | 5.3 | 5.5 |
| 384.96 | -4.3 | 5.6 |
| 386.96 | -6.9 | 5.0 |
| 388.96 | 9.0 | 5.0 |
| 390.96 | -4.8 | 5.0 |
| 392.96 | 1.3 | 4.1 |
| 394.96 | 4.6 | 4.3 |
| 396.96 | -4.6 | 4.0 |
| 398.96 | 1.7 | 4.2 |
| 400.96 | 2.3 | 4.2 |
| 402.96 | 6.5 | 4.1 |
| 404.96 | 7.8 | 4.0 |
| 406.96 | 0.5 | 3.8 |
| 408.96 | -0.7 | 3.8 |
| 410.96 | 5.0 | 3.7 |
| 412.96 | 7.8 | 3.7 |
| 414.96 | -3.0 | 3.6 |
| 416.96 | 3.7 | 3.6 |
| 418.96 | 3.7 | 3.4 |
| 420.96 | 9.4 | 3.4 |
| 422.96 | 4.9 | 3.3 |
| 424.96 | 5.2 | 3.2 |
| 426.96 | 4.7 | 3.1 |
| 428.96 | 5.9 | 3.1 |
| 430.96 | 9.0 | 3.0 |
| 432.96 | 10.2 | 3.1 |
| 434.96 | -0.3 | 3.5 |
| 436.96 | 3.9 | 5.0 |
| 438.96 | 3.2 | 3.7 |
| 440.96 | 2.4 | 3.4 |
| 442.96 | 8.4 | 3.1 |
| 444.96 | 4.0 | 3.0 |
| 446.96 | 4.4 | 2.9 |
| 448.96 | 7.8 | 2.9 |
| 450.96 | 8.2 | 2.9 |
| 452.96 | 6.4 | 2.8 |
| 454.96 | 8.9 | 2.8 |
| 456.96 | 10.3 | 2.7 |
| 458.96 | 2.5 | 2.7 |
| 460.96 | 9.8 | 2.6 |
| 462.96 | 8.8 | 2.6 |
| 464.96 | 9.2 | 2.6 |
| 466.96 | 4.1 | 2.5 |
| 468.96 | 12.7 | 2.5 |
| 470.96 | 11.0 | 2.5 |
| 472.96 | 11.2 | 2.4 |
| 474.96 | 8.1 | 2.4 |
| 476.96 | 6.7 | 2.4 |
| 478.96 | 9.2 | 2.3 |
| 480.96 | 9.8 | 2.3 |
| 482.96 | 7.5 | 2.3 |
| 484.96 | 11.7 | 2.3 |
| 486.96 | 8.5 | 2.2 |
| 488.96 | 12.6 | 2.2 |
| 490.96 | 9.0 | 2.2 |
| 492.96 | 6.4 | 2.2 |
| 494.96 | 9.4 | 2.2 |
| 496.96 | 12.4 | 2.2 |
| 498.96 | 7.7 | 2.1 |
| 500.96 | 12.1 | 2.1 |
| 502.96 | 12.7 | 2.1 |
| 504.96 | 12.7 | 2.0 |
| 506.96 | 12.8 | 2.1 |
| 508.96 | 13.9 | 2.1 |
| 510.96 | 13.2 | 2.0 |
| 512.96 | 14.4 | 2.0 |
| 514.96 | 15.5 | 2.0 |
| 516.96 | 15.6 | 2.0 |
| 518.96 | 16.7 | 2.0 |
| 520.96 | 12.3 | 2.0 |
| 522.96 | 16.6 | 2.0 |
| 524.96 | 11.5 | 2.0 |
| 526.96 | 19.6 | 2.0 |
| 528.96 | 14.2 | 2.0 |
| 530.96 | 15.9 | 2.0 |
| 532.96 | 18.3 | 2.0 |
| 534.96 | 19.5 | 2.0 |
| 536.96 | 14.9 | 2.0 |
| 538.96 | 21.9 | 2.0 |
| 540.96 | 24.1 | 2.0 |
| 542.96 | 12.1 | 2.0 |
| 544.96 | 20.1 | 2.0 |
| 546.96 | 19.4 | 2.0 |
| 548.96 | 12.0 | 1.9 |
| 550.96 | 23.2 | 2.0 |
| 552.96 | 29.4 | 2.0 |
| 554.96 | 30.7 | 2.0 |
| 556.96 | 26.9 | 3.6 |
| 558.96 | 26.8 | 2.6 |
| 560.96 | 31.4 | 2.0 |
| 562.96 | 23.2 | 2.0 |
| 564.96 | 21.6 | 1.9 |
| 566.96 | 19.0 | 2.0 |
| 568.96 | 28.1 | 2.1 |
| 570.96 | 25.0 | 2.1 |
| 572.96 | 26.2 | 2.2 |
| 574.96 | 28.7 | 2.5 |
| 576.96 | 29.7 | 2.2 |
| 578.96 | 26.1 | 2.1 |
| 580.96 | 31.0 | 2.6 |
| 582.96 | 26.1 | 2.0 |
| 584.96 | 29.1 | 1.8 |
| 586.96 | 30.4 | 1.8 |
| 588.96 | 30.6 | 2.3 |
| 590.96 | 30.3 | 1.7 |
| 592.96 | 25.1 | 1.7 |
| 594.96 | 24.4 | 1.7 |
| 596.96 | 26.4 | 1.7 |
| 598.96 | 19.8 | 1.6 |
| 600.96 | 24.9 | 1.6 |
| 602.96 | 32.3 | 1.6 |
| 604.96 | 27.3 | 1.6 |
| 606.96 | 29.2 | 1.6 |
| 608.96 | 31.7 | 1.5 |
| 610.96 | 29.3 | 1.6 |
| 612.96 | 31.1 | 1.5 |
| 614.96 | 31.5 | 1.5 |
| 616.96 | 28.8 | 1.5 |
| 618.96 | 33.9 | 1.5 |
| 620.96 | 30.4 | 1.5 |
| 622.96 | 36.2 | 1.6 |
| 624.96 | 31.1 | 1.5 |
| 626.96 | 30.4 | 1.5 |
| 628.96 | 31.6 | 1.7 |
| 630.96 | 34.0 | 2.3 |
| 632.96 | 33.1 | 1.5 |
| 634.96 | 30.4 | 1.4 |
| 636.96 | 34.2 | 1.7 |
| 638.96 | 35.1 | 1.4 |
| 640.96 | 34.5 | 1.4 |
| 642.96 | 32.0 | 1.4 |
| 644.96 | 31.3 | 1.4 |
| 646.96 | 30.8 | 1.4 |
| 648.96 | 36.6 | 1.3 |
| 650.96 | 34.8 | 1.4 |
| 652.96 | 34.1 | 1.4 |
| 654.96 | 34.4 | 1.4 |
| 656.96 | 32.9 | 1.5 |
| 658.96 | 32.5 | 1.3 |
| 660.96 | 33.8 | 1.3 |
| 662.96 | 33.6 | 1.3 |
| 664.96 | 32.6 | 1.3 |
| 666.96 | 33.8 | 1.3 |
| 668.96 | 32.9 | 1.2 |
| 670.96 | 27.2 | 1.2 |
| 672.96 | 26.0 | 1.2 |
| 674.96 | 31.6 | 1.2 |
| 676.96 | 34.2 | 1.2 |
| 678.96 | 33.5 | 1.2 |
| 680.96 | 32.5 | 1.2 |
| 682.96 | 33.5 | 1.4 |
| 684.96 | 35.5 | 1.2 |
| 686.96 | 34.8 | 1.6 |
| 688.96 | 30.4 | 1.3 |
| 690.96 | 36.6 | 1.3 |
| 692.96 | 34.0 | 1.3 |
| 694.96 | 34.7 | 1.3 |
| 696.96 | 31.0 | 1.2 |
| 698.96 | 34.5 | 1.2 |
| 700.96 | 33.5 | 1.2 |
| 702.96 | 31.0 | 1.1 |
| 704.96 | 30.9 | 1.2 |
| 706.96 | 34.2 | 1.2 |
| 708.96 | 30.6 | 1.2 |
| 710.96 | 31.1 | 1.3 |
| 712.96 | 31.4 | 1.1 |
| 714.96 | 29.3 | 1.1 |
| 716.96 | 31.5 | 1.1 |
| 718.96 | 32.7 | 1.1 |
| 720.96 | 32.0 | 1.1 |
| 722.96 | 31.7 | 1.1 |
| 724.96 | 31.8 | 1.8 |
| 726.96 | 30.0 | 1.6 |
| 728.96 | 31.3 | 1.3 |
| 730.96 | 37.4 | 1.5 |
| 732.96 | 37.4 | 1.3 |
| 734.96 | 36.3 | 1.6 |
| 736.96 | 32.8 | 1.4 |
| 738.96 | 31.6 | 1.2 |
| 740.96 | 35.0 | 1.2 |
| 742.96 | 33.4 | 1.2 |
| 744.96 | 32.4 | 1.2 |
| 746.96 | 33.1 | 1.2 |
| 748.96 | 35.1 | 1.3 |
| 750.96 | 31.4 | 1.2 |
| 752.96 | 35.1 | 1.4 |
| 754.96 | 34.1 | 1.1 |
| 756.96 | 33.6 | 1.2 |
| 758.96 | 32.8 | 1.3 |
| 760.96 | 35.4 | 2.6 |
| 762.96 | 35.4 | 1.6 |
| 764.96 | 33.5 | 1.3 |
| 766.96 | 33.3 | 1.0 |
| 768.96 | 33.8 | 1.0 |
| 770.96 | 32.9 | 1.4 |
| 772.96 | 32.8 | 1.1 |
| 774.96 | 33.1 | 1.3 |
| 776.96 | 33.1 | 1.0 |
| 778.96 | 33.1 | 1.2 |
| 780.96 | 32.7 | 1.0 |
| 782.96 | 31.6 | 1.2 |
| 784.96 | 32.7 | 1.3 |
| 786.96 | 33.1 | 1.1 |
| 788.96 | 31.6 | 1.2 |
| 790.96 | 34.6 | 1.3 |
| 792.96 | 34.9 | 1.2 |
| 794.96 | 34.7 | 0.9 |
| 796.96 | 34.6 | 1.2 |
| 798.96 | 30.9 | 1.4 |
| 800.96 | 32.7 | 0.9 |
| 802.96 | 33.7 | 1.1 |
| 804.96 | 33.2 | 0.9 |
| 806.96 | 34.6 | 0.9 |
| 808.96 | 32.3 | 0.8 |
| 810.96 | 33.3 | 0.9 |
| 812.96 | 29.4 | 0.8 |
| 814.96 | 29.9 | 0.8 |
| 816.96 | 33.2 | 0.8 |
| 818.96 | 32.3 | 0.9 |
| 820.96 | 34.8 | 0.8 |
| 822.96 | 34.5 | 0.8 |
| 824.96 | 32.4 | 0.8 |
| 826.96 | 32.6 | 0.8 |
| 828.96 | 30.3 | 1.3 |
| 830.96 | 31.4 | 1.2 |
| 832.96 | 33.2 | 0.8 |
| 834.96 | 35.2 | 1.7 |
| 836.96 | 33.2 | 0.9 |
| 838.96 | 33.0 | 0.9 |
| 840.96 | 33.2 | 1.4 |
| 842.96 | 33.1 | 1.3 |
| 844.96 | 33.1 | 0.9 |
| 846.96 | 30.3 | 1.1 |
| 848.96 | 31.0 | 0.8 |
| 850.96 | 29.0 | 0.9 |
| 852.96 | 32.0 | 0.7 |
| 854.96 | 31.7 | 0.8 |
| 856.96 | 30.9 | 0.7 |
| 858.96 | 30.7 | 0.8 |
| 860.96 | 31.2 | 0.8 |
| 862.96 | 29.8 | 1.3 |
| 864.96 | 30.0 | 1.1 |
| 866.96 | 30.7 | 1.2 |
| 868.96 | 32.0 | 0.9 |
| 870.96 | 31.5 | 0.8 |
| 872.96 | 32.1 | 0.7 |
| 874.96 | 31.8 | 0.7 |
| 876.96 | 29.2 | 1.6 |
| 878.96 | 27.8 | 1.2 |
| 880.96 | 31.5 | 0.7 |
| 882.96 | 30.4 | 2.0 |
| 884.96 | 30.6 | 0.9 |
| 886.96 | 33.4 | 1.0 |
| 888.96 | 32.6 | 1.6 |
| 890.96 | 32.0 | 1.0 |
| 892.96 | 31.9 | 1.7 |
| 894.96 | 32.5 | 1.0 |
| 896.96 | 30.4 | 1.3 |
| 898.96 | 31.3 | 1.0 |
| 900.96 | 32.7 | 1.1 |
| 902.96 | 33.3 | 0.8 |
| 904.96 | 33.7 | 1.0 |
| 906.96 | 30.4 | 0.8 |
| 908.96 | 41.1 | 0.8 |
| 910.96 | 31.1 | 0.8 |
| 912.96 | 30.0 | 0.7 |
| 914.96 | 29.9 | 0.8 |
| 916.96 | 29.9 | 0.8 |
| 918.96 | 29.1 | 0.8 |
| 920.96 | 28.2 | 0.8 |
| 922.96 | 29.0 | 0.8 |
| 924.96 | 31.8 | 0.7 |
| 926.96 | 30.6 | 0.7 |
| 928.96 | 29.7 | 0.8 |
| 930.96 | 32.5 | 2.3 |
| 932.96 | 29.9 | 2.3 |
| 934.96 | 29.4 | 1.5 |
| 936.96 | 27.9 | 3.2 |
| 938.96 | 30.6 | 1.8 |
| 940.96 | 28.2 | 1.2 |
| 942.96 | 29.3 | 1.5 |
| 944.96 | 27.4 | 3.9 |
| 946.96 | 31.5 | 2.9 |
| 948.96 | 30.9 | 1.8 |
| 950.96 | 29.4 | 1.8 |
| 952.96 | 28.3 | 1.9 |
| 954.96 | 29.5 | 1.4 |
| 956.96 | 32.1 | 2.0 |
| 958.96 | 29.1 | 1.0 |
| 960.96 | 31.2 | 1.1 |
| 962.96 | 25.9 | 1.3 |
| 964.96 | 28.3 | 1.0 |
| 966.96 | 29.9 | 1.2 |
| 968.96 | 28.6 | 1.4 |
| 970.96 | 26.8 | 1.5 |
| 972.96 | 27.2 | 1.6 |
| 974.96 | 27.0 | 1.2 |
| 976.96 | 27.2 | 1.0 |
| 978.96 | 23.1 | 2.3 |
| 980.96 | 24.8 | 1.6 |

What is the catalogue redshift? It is 0.38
